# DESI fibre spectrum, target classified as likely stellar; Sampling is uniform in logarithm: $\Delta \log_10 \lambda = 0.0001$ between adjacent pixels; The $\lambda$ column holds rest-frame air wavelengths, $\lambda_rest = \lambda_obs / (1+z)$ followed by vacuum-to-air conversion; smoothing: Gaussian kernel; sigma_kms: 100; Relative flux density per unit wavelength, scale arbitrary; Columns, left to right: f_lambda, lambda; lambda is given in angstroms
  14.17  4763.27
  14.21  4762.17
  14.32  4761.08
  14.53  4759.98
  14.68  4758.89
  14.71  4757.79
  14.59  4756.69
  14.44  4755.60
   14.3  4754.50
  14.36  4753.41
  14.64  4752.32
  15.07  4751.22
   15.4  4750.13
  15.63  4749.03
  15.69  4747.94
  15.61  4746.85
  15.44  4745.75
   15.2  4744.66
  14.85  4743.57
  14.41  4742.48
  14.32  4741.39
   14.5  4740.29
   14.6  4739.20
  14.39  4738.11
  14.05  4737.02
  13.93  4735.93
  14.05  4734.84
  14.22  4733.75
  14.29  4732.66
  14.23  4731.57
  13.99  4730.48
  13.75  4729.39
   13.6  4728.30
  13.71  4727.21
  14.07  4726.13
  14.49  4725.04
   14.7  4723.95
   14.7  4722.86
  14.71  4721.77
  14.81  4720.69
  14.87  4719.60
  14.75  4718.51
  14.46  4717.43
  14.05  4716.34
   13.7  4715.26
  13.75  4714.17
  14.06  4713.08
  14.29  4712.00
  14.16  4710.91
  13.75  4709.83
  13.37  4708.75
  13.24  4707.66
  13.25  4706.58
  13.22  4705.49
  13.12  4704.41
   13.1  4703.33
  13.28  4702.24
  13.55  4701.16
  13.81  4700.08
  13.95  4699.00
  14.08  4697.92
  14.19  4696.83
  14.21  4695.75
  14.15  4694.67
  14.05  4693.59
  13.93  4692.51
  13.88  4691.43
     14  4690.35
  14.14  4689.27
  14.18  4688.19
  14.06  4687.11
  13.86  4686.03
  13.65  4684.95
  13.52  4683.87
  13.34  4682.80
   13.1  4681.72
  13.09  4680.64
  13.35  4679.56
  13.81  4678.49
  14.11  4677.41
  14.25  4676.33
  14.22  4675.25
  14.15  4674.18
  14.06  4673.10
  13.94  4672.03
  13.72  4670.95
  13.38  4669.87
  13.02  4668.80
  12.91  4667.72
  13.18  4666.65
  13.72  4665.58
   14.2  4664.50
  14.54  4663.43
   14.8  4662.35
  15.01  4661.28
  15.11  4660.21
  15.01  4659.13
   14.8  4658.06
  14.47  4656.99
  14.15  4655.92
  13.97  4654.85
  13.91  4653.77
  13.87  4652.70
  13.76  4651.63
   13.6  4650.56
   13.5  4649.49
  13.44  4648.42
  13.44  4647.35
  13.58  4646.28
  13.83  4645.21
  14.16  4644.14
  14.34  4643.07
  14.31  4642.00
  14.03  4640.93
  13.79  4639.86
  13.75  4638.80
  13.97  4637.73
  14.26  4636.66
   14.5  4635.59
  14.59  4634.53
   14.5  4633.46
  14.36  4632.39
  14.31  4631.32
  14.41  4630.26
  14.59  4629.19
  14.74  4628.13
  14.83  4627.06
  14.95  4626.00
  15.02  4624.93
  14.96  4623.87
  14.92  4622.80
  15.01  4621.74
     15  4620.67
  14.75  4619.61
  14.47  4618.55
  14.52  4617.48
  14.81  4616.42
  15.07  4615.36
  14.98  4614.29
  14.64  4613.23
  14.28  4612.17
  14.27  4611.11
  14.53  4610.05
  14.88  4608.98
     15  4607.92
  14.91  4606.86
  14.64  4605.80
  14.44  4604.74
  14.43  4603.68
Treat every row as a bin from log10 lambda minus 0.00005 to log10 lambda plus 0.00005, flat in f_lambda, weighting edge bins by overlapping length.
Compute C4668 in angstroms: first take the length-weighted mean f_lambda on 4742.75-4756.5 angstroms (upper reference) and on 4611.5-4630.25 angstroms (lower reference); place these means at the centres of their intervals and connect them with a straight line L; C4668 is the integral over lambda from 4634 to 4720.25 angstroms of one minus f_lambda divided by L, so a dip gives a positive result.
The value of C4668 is 5.6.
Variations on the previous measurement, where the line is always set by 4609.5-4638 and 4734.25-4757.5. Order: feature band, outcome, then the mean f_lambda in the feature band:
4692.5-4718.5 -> 1.6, 13.8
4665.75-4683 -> 1.3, 13.6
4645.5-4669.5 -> 1.1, 14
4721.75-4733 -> 0.4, 14.2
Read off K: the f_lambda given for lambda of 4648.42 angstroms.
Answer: 13.44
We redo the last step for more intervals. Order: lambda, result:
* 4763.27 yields 14.17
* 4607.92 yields 15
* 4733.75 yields 14.22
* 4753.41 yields 14.36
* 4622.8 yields 14.92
